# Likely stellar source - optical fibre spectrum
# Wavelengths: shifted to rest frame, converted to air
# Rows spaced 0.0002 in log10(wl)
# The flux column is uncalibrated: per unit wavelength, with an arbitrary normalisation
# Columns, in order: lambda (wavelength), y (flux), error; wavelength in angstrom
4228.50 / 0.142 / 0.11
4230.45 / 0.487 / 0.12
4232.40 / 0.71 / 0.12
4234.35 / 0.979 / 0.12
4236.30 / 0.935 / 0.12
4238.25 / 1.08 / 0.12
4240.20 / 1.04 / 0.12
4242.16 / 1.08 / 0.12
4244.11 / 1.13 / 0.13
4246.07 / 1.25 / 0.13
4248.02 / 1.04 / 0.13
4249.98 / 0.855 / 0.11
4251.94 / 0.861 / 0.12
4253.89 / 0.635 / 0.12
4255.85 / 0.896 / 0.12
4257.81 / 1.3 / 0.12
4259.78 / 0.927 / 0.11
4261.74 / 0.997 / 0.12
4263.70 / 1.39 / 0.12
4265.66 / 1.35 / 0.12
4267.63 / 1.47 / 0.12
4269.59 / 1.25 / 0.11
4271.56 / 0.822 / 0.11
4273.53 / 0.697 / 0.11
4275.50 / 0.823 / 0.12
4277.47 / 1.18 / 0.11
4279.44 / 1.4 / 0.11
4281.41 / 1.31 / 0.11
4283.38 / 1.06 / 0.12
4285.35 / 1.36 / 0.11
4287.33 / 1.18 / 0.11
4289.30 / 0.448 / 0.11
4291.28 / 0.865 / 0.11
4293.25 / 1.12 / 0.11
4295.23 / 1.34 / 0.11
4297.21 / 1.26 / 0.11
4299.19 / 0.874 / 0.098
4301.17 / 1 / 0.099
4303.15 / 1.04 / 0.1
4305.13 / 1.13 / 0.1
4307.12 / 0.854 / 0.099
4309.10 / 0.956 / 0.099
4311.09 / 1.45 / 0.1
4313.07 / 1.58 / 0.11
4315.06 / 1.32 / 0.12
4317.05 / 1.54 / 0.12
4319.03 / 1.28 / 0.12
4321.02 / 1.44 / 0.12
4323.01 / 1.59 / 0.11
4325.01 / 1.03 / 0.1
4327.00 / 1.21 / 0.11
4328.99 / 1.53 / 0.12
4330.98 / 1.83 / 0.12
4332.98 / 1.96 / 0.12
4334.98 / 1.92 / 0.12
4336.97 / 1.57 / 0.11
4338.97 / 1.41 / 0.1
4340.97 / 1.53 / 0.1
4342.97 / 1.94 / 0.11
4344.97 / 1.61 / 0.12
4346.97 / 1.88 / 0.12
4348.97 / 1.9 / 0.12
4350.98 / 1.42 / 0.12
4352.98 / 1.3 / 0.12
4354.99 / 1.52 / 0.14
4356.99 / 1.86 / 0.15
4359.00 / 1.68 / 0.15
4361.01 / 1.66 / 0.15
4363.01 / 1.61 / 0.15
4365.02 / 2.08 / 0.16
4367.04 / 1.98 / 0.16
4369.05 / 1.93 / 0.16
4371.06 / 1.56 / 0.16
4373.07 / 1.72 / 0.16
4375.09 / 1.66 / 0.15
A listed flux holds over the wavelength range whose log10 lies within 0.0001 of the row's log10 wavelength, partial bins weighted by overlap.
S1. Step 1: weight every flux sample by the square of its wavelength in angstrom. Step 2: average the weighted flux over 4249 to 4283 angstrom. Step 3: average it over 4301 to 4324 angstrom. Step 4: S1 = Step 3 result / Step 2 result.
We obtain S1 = 1.22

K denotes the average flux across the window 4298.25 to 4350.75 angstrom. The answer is 1.44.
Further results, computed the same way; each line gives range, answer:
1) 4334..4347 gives 1.68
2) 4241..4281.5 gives 1.07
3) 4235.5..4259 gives 1.01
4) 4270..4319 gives 1.11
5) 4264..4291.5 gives 1.1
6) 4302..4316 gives 1.19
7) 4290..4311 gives 1.05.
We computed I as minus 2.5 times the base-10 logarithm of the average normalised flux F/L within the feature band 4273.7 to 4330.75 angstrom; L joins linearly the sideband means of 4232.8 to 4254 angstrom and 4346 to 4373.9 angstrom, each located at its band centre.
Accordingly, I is 0.152 mag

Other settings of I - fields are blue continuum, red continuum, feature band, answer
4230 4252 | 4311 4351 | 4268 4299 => 0.16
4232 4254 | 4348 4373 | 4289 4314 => 0.24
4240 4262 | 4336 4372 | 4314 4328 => 0.09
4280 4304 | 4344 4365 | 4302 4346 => -0.04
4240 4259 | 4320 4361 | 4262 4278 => 0.02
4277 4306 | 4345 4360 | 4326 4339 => -0.12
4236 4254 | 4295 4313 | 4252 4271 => -0.08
